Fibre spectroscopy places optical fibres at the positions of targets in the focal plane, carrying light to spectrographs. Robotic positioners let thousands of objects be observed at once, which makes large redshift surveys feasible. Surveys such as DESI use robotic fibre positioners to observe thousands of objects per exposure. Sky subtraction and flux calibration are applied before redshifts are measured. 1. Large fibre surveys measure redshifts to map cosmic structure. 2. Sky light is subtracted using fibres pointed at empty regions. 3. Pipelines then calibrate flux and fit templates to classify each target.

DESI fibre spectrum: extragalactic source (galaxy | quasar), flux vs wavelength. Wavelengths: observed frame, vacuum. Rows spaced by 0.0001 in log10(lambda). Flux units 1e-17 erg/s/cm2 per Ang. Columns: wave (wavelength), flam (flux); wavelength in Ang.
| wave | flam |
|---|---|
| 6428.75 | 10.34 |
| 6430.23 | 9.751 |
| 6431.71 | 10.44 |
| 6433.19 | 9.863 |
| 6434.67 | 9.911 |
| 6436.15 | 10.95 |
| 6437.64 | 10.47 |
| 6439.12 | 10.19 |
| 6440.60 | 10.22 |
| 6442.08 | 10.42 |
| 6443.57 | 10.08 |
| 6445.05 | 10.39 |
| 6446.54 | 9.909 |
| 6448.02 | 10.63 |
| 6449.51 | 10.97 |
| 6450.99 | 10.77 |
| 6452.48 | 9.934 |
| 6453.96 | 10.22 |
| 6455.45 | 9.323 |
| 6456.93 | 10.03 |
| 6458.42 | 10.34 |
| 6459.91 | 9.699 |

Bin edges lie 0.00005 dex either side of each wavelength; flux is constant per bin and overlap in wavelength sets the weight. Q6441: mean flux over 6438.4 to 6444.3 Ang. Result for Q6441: 10.2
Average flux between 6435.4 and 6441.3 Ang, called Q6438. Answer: 10.5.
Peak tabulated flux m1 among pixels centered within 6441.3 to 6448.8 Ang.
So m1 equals 10.63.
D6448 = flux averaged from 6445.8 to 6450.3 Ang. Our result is 10.5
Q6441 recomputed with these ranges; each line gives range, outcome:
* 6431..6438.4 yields 10.3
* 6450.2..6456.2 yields 10.1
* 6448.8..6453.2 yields 10.6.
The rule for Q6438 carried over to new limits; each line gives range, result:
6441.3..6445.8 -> 10.3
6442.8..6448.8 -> 10.2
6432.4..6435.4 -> 9.9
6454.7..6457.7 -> 9.68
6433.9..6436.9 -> 10.4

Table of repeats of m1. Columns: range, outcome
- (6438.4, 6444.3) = 10.42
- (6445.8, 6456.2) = 10.97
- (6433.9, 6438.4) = 10.95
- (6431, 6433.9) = 10.44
